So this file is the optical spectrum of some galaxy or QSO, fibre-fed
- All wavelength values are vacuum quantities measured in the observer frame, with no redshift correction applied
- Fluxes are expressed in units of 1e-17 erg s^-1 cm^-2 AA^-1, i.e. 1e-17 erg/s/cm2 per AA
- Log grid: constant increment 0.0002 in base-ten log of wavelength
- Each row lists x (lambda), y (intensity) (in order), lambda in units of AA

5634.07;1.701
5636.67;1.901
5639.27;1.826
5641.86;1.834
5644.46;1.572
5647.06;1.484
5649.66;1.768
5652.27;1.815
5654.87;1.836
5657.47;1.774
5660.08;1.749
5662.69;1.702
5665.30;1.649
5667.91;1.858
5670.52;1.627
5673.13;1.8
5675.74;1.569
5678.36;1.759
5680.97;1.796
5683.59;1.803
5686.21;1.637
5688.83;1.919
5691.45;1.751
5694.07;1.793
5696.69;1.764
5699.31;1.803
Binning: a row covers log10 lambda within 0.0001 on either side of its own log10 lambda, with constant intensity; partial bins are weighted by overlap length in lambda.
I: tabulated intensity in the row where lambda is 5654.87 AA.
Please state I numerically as 1.836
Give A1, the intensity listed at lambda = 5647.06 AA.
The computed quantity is 1.484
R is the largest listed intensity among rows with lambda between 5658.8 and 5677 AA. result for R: 1.858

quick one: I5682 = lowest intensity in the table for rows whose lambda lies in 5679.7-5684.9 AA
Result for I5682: 1.796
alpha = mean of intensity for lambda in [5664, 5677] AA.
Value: 1.7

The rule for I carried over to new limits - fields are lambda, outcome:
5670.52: 1.627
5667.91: 1.858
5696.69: 1.764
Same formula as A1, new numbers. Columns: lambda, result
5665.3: 1.649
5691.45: 1.751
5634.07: 1.701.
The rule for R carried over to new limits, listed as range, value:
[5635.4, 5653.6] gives 1.901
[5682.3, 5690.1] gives 1.919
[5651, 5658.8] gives 1.836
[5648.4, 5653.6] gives 1.815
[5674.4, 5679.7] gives 1.759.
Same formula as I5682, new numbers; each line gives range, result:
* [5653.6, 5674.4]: 1.627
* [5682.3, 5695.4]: 1.637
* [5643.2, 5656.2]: 1.484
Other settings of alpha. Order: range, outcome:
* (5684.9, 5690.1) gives 1.78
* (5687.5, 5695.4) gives 1.82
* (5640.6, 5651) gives 1.66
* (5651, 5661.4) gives 1.79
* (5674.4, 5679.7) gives 1.67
